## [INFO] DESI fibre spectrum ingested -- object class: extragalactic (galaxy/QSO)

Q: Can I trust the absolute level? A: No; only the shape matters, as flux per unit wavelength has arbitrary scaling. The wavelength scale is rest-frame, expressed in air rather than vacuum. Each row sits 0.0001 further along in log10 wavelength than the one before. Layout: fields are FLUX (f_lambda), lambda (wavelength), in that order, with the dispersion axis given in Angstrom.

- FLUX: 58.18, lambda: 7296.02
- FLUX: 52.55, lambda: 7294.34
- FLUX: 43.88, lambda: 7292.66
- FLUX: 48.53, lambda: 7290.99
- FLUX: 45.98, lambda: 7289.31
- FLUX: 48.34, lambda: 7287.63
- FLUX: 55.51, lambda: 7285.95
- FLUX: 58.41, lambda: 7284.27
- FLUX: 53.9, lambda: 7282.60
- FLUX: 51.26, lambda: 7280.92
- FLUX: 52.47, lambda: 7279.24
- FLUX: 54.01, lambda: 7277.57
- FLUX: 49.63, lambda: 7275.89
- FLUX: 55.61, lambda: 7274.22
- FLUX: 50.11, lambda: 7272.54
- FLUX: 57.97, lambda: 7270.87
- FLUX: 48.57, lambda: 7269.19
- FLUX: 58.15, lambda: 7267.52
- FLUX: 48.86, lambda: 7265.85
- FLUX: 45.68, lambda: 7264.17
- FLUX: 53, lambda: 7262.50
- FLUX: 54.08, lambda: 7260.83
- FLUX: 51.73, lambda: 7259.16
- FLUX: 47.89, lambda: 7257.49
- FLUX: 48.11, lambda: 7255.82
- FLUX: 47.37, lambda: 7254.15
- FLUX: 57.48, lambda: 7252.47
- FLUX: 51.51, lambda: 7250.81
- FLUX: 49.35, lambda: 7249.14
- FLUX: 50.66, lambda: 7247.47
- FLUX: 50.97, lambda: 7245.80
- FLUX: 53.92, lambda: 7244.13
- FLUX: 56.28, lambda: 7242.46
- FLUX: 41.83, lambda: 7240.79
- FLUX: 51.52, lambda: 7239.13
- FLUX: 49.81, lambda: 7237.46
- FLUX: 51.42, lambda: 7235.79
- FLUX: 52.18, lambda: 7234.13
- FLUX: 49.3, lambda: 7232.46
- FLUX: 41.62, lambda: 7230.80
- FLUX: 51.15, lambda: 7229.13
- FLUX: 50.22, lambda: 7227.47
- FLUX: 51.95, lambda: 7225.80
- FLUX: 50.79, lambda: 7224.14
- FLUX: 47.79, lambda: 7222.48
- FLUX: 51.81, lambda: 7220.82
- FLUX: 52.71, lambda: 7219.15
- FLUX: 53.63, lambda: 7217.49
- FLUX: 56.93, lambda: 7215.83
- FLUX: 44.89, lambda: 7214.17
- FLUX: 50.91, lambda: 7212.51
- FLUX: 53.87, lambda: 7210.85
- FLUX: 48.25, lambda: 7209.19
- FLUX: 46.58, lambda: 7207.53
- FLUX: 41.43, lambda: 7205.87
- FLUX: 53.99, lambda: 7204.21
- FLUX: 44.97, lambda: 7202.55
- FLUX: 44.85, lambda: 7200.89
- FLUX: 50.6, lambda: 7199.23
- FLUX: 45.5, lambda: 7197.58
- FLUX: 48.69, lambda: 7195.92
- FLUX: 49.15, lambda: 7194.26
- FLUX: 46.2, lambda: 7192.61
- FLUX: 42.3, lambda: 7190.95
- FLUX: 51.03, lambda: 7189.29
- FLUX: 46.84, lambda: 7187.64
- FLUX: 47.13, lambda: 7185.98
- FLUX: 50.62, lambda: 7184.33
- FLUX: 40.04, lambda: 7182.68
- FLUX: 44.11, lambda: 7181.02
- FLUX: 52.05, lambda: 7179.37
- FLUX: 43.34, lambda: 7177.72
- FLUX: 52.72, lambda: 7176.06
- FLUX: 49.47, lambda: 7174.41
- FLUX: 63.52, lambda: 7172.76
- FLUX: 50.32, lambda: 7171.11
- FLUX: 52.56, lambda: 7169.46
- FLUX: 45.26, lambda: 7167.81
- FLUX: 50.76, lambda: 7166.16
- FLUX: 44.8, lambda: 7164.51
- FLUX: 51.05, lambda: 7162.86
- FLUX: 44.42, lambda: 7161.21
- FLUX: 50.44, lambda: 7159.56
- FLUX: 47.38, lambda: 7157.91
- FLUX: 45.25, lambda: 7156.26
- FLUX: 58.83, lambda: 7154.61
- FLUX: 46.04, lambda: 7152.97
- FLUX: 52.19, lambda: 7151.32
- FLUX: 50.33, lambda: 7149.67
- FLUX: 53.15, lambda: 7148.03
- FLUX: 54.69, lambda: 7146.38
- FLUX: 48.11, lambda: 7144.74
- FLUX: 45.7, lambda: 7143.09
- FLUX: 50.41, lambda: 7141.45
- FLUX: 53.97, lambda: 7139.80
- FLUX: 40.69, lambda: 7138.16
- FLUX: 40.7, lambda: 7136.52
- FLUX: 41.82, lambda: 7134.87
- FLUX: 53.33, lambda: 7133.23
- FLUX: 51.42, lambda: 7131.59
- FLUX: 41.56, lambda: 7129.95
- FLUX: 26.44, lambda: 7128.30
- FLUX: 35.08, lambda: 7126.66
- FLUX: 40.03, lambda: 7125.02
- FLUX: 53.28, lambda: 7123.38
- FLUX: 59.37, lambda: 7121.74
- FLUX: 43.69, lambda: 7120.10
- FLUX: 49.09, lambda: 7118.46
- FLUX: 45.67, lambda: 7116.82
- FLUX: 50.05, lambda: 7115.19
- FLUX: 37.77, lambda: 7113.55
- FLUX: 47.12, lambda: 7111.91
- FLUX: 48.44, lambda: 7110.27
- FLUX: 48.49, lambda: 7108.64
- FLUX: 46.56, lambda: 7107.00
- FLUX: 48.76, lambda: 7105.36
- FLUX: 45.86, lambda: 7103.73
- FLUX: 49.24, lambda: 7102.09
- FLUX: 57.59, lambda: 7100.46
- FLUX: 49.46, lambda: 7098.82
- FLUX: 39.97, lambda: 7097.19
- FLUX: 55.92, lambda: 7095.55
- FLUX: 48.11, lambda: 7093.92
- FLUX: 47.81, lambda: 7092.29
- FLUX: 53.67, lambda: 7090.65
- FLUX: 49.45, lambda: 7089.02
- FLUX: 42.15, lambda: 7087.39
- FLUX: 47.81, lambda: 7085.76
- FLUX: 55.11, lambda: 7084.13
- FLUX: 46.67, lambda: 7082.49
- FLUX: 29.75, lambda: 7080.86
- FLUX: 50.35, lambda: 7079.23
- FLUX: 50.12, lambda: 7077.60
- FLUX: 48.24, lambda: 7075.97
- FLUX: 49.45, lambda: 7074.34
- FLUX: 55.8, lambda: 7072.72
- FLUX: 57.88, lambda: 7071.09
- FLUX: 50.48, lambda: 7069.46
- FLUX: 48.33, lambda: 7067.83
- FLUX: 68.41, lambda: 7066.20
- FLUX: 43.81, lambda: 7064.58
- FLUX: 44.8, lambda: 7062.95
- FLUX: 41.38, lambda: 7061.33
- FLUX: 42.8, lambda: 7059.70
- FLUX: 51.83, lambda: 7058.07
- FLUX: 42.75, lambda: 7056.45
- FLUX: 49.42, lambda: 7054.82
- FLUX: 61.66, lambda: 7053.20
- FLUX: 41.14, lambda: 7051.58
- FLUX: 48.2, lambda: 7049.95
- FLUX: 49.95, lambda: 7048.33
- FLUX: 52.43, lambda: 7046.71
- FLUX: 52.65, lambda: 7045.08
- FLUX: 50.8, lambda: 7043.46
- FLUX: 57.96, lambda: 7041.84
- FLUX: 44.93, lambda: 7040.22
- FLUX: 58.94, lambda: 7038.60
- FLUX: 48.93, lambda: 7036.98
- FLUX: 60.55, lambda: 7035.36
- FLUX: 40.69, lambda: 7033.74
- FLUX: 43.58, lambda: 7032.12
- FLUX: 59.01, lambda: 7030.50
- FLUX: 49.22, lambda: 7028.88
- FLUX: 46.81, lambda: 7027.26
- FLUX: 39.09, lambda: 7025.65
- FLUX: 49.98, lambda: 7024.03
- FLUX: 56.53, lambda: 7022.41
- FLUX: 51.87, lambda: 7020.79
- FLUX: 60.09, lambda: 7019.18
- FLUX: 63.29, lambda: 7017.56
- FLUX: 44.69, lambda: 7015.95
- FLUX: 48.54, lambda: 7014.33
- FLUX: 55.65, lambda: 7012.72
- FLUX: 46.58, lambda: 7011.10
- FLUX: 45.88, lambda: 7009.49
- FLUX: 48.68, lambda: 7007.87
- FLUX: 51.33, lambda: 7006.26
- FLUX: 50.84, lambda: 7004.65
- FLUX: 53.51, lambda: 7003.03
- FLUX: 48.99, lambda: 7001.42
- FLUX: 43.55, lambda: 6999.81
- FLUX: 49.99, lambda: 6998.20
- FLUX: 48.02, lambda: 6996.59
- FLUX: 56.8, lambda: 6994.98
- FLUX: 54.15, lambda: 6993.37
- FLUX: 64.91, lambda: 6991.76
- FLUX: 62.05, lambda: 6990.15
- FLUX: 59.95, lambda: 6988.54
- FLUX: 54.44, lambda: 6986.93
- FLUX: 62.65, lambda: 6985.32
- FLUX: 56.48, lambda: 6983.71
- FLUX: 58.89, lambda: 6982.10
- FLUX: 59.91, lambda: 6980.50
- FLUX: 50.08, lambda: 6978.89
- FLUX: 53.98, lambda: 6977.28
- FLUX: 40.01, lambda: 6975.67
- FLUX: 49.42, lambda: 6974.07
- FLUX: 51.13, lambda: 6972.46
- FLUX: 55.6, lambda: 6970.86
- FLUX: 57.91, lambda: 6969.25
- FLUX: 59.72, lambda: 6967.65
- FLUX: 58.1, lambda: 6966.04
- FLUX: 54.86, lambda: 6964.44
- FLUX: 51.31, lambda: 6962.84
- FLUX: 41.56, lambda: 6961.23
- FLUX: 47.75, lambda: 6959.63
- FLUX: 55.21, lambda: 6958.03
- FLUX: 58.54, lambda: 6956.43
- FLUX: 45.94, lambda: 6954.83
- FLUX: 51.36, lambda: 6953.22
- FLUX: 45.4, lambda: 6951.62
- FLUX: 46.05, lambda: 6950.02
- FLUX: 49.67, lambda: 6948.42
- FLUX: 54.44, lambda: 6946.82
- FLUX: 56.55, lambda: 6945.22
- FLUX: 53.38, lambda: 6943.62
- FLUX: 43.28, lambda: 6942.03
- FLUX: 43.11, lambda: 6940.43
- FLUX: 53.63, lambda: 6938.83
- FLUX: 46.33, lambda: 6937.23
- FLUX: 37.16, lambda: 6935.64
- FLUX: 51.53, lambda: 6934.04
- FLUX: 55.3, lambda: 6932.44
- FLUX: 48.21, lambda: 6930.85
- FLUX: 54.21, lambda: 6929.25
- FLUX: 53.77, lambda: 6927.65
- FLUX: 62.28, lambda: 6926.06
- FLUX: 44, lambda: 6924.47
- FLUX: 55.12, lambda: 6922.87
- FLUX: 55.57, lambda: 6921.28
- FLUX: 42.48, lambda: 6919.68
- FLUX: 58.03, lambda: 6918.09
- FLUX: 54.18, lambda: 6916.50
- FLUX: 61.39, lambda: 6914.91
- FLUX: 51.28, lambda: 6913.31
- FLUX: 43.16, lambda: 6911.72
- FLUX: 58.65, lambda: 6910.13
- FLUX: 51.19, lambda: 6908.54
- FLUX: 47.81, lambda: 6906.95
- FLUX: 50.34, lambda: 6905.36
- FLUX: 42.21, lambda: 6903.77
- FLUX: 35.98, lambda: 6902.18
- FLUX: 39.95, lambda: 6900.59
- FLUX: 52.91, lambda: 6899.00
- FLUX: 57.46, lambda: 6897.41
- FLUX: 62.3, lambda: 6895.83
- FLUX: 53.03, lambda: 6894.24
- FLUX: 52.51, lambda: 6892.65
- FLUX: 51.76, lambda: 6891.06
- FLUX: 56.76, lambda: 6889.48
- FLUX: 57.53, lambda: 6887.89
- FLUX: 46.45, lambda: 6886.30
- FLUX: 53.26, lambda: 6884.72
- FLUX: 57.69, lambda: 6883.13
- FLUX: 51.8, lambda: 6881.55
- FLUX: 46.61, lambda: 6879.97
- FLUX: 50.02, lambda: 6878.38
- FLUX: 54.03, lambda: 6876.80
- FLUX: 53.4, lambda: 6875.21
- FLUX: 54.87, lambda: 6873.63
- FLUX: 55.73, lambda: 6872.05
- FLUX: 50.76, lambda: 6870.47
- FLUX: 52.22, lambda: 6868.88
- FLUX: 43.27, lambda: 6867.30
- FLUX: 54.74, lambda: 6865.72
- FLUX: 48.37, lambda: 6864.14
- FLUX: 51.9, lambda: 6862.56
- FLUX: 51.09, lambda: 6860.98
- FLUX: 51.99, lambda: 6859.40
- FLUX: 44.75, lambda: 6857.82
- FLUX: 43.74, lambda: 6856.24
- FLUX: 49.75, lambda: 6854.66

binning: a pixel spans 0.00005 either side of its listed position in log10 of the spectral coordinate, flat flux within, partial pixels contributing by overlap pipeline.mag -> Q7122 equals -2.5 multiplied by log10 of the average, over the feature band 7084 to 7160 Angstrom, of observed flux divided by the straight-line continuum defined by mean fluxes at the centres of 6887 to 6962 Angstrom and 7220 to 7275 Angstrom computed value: 0.068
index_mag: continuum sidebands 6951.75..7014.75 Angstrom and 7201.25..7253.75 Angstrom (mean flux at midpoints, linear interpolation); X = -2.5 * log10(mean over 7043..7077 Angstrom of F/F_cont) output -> 0.04 mag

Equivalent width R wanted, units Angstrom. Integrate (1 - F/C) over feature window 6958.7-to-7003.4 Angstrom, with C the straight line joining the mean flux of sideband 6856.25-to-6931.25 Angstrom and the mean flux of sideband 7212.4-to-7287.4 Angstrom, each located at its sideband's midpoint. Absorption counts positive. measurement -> -2.0 Angstrom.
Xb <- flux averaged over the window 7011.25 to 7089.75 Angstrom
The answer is 50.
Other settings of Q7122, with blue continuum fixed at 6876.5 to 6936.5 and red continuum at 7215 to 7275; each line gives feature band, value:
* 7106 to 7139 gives 0.14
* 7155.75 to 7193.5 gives 0.06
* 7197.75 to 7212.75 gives 0.07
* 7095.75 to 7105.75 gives 0.05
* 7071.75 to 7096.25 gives 0.06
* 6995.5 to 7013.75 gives 0.04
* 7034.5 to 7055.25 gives -0.02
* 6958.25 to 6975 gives -0.03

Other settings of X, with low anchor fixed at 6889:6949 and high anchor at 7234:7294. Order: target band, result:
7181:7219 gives 0.07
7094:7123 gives 0.06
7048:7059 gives 0.04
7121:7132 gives 0.18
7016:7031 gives -0.03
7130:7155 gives 0.05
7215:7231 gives 0.00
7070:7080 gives -0.02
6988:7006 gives -0.05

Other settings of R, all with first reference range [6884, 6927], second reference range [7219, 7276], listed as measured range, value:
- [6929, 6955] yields 1.3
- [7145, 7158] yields 0.0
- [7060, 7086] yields 1.1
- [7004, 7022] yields -0.1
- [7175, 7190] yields 1.0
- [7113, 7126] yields 1.0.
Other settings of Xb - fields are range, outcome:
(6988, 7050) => 51.8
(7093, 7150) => 47.2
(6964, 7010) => 53.9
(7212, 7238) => 50.5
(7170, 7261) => 49.6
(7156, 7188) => 48.7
